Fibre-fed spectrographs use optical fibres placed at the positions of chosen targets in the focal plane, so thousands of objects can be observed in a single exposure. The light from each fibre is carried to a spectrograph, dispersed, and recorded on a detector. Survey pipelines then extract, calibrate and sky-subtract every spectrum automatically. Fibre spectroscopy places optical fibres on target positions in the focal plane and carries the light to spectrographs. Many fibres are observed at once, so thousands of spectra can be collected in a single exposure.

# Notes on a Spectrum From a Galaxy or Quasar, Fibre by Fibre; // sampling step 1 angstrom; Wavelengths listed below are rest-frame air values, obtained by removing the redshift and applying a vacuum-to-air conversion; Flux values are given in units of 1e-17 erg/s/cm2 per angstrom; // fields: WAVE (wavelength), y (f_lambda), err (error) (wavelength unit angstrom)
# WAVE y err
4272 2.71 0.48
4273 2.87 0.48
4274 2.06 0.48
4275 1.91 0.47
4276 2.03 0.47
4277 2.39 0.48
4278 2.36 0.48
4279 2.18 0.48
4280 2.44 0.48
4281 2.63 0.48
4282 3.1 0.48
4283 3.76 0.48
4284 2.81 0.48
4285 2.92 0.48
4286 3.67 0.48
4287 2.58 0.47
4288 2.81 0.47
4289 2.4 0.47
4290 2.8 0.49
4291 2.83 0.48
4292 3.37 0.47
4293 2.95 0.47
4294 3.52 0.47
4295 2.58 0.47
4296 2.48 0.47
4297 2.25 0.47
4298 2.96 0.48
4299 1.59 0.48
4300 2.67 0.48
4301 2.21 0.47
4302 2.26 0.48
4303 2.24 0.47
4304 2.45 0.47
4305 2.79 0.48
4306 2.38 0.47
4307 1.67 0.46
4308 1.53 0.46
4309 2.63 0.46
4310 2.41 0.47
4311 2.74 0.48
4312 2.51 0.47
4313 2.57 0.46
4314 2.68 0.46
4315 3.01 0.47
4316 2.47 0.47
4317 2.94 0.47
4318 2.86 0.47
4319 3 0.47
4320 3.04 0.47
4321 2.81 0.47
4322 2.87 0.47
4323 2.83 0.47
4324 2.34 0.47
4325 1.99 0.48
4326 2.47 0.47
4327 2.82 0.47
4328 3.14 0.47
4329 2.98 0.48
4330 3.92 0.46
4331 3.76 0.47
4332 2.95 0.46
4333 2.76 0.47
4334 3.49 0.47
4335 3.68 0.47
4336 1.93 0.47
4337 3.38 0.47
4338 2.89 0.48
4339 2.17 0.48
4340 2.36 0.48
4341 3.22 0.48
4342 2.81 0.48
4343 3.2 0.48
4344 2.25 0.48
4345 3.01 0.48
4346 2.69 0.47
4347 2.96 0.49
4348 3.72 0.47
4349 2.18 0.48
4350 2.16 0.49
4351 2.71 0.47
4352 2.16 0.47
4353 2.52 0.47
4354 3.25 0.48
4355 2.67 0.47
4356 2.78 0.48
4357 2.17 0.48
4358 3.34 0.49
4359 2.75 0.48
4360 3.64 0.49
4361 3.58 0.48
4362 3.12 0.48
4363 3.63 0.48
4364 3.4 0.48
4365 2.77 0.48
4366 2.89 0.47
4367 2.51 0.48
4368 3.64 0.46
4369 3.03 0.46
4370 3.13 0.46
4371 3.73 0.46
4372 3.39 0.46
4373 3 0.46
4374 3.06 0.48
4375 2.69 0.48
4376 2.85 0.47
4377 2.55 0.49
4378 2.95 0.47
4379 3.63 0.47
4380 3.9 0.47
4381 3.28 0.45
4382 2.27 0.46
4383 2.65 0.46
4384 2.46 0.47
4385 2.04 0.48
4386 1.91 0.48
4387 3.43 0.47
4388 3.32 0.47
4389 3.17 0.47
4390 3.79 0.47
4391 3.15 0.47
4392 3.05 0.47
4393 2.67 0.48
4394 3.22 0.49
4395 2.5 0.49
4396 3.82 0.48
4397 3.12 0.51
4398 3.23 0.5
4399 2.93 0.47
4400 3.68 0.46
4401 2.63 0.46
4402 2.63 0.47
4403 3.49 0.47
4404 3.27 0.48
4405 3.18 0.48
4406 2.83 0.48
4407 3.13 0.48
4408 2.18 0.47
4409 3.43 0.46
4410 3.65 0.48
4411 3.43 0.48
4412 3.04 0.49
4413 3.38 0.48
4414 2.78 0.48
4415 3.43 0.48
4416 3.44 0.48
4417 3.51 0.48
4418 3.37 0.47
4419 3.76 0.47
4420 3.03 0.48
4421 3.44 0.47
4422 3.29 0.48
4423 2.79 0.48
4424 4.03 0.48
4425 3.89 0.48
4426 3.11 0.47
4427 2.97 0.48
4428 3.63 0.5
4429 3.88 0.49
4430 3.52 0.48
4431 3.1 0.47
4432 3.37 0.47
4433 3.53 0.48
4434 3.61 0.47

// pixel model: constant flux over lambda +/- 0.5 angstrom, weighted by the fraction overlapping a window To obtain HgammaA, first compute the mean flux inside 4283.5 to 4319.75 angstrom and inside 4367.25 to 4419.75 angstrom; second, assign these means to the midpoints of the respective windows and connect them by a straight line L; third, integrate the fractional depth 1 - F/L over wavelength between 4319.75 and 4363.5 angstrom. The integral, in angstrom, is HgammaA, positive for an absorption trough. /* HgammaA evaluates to -0.8 angstrom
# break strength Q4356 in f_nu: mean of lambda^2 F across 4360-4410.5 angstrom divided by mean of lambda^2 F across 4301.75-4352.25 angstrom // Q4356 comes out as 1.16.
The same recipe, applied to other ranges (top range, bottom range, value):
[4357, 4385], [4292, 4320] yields 1.24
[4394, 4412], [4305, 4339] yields 1.17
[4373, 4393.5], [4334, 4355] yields 1.08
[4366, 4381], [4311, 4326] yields 1.19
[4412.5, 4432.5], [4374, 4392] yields 1.17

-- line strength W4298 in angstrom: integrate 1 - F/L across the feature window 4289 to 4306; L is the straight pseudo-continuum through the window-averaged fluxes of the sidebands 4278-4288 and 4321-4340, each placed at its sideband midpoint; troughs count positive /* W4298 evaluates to 1.6 angstrom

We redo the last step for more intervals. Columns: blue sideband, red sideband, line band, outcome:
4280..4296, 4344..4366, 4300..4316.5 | 2.91 angstrom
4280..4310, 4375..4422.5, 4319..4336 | -1.06 angstrom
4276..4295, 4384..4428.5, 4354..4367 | -0.03 angstrom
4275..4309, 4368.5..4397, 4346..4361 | 0.38 angstrom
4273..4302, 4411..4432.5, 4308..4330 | 0.78 angstrom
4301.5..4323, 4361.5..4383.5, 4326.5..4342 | -1.48 angstrom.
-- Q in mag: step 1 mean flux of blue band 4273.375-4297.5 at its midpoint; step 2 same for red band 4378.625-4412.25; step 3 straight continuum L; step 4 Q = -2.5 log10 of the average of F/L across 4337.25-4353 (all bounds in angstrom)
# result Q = 0.07 mag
